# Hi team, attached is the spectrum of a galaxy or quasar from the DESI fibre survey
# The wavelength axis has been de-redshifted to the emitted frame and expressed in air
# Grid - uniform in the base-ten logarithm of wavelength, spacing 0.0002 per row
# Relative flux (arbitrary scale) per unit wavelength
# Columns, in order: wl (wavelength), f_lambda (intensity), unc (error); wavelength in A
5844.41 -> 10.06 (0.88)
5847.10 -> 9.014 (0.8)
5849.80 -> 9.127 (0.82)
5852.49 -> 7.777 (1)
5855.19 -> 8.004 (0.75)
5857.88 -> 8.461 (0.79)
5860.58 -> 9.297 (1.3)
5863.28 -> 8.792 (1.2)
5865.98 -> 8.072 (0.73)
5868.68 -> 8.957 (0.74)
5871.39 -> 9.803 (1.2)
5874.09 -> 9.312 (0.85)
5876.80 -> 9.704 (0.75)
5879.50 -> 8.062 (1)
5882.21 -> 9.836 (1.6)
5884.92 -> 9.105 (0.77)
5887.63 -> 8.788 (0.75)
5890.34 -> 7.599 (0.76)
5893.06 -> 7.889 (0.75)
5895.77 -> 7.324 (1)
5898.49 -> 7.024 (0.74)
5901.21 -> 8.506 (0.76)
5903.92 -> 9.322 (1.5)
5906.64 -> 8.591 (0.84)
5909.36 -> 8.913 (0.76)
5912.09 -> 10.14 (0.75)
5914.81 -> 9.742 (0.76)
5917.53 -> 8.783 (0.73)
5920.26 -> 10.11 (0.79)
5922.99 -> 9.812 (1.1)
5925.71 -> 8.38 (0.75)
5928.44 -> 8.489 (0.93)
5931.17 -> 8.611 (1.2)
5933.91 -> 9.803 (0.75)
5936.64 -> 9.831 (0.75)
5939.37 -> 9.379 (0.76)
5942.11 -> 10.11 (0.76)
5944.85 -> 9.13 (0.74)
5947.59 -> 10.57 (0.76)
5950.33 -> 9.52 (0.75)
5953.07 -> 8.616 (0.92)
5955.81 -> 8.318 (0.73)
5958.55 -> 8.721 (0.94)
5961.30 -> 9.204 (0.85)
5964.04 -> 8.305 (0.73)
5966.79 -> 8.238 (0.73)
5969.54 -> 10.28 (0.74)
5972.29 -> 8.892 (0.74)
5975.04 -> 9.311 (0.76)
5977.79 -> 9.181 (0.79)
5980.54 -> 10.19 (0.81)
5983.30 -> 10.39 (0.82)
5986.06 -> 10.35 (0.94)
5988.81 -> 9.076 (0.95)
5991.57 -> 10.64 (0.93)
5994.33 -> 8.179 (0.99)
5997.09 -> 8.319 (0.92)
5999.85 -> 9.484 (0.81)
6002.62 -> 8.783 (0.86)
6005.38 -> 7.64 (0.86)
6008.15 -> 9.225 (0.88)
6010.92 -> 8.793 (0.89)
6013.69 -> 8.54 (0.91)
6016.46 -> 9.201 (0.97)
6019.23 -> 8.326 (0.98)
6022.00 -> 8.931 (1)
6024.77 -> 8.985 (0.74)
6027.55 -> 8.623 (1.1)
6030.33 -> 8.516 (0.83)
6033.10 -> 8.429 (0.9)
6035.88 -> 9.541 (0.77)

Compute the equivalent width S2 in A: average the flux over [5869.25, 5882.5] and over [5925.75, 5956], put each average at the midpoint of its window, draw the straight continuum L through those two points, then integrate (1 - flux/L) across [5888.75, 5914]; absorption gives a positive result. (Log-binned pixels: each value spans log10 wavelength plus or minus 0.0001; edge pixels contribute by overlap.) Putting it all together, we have 2.4 A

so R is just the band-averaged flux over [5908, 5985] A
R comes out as 9.32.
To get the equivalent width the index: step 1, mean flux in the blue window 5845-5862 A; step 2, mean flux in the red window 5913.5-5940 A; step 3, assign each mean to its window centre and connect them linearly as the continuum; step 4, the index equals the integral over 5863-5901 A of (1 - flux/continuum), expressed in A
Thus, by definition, 1.4 A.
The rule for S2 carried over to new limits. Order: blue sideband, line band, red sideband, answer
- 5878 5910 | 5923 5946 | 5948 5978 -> -1.3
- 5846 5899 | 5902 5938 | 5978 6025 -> -1.9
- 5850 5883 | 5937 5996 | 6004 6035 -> -4.3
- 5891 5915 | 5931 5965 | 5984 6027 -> -2.2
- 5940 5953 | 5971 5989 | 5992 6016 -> -1.1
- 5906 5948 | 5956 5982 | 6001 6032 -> -0.2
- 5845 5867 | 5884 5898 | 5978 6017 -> 1.2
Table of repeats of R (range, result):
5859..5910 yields 8.67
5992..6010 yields 8.72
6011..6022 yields 8.73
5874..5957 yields 9.01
